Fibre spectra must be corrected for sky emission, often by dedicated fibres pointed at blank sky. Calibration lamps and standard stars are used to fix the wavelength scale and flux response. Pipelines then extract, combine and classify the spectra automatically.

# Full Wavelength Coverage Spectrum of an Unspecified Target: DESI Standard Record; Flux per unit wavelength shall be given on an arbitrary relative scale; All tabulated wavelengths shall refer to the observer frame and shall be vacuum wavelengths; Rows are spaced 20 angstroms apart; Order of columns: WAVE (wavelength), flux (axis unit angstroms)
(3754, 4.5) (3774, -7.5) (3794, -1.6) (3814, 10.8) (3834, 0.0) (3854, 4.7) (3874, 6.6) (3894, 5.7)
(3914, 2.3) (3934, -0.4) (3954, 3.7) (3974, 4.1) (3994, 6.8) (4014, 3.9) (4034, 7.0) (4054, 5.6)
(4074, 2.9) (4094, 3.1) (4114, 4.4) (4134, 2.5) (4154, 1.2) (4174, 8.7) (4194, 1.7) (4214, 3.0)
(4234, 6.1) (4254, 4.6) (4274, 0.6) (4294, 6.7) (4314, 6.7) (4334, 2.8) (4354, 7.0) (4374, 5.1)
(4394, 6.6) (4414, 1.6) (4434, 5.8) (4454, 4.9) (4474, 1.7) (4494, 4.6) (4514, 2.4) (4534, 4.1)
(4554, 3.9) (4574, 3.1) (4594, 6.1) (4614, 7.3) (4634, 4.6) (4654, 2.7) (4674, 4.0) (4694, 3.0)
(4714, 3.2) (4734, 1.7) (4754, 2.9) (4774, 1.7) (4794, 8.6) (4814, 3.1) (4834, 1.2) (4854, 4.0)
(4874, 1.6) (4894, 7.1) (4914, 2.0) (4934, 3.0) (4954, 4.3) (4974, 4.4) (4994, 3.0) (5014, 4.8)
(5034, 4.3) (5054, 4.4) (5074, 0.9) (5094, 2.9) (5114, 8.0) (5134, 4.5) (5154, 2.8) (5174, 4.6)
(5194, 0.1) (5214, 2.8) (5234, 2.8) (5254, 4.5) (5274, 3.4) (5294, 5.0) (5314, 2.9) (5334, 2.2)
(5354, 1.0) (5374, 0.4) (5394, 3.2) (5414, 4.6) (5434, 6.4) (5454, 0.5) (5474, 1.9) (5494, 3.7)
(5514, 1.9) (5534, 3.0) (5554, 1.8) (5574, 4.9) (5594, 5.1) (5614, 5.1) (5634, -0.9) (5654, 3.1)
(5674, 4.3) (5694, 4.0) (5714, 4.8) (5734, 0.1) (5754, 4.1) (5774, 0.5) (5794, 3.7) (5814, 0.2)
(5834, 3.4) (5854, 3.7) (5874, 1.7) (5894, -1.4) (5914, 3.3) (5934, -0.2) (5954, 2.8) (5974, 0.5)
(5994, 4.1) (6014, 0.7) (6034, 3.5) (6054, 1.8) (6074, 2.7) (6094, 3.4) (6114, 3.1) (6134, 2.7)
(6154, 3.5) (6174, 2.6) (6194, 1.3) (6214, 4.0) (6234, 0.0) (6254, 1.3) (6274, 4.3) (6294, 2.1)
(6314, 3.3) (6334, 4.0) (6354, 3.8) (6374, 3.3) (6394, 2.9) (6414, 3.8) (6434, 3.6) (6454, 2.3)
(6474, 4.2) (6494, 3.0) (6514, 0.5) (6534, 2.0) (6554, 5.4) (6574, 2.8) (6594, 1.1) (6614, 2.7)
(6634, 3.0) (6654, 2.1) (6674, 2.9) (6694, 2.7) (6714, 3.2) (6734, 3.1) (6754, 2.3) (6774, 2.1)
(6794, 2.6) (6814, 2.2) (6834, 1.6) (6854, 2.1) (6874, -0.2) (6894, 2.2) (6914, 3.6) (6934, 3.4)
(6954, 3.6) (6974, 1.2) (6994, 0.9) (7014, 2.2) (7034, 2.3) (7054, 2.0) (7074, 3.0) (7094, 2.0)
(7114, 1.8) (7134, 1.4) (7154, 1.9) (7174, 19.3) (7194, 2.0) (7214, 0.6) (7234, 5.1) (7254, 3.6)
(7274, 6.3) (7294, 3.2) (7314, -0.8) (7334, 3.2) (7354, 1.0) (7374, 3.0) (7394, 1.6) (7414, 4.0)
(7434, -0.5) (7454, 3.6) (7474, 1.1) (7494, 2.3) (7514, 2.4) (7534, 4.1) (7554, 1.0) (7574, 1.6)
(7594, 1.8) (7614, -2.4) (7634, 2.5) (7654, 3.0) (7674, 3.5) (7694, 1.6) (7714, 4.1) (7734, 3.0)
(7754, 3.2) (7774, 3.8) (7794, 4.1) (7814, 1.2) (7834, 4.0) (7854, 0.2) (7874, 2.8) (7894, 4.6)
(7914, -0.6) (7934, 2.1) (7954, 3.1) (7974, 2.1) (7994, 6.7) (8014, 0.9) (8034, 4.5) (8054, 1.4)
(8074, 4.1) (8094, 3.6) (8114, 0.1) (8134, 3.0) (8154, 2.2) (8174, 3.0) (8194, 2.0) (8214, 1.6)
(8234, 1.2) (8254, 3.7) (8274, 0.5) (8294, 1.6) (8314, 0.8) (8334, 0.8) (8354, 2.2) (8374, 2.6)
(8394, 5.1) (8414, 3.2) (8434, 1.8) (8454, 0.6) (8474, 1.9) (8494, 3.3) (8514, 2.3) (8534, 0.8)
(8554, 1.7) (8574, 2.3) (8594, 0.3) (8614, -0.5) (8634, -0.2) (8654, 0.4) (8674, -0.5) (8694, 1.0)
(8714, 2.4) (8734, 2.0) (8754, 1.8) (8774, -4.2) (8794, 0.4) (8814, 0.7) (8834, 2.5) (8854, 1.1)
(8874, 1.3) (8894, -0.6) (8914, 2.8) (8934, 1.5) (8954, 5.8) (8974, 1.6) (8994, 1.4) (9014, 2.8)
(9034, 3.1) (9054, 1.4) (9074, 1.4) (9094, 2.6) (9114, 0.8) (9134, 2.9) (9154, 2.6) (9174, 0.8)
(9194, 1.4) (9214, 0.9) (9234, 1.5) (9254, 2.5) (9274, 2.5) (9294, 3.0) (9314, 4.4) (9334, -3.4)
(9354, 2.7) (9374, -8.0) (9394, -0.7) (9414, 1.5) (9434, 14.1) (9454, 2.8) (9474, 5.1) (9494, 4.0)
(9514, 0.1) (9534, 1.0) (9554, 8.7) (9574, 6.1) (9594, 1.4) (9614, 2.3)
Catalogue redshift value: 0.93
